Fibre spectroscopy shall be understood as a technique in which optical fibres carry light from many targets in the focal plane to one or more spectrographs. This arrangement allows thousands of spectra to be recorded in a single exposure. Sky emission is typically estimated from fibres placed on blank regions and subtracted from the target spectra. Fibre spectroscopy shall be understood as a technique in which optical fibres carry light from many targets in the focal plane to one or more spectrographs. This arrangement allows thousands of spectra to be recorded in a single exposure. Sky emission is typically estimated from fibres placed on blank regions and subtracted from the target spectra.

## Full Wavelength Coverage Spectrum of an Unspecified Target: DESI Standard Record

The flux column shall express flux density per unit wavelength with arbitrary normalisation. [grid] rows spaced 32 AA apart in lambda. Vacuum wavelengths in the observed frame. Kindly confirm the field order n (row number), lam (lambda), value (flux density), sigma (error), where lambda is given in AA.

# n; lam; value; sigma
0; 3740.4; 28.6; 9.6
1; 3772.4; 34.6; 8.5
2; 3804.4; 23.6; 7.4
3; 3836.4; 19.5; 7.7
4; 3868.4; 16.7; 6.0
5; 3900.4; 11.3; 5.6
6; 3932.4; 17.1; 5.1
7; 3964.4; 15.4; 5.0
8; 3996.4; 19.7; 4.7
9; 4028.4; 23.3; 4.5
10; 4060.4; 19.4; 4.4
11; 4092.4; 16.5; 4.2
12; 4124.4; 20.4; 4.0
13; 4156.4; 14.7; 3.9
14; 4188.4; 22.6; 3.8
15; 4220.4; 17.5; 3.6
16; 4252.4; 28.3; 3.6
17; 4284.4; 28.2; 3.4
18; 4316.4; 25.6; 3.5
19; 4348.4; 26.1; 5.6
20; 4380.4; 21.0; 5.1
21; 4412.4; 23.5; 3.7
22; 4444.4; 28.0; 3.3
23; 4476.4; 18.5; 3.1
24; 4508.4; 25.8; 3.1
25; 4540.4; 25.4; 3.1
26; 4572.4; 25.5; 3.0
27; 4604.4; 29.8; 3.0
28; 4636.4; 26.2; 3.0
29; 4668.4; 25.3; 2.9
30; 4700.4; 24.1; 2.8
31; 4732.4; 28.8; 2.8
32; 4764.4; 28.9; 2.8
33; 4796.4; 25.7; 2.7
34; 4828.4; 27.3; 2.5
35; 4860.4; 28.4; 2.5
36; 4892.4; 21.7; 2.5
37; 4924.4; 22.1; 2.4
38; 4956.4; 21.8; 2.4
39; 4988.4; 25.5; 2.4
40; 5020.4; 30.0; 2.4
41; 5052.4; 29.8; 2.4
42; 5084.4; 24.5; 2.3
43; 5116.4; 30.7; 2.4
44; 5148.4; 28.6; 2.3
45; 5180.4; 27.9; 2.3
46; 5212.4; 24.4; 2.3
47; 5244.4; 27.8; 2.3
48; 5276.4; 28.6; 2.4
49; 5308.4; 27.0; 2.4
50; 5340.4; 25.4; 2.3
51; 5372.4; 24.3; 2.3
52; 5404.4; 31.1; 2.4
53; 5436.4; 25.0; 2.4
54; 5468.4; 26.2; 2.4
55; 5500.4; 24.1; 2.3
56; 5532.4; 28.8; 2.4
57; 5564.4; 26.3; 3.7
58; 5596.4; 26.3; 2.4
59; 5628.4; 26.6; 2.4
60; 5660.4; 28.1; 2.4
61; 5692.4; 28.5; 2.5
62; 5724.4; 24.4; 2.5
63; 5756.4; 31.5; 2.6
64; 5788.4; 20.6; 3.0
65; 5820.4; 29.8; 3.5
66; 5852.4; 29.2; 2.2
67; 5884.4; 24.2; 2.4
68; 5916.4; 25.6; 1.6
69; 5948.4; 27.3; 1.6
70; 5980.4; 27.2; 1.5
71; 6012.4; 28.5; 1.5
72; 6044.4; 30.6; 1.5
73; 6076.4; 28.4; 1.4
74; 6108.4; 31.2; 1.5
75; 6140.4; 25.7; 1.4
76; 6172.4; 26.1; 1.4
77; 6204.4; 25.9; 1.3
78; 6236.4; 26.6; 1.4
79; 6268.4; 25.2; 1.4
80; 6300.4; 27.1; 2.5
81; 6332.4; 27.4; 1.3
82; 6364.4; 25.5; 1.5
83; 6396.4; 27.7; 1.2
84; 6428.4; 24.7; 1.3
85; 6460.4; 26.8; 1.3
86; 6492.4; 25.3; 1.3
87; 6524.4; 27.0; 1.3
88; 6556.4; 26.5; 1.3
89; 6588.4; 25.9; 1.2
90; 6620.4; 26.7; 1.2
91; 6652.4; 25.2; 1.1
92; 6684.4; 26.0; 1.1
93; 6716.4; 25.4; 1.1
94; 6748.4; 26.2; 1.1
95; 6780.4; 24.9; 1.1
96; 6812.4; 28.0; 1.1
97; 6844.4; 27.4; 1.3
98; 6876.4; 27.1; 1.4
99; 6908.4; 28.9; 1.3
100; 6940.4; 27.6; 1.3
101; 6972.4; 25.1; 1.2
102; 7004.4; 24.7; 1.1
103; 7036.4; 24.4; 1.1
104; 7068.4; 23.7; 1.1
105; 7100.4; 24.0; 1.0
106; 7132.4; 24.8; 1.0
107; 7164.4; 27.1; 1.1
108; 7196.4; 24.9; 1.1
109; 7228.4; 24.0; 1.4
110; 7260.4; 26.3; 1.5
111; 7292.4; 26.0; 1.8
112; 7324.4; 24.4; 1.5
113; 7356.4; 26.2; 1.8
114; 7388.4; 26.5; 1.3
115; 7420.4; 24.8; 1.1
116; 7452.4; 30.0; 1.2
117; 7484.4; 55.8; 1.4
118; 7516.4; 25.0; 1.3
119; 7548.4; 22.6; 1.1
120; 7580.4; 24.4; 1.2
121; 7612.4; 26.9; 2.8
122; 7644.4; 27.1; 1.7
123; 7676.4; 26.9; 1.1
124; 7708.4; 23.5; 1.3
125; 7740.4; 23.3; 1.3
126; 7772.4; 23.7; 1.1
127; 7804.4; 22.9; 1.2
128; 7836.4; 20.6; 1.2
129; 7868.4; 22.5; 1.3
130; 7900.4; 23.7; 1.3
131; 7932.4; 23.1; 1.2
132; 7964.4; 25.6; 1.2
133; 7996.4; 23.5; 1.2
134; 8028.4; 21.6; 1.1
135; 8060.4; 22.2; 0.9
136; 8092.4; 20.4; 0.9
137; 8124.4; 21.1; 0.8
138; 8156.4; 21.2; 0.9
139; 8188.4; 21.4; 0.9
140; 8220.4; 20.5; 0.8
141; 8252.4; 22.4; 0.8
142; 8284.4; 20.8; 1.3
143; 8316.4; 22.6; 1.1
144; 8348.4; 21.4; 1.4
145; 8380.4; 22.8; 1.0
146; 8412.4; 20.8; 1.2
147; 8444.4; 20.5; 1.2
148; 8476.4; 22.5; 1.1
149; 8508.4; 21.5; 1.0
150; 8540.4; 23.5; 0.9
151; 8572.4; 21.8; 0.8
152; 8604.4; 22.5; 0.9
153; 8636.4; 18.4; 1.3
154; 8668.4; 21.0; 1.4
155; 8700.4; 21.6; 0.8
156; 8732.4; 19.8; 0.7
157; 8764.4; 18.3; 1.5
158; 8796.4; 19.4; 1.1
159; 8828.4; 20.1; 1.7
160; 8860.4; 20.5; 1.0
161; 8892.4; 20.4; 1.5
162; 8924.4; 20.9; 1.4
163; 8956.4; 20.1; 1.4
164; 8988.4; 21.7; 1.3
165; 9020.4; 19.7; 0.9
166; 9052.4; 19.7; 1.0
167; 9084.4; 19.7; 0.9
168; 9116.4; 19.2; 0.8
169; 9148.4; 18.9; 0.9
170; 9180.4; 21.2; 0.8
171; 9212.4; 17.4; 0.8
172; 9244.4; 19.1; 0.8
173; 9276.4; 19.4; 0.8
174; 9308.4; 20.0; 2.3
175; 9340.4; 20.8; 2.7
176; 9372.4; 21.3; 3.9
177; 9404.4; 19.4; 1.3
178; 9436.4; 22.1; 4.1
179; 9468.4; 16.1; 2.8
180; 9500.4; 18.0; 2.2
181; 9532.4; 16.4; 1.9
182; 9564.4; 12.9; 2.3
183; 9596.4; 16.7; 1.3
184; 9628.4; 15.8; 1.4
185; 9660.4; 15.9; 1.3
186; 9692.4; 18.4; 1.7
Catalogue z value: 0.138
